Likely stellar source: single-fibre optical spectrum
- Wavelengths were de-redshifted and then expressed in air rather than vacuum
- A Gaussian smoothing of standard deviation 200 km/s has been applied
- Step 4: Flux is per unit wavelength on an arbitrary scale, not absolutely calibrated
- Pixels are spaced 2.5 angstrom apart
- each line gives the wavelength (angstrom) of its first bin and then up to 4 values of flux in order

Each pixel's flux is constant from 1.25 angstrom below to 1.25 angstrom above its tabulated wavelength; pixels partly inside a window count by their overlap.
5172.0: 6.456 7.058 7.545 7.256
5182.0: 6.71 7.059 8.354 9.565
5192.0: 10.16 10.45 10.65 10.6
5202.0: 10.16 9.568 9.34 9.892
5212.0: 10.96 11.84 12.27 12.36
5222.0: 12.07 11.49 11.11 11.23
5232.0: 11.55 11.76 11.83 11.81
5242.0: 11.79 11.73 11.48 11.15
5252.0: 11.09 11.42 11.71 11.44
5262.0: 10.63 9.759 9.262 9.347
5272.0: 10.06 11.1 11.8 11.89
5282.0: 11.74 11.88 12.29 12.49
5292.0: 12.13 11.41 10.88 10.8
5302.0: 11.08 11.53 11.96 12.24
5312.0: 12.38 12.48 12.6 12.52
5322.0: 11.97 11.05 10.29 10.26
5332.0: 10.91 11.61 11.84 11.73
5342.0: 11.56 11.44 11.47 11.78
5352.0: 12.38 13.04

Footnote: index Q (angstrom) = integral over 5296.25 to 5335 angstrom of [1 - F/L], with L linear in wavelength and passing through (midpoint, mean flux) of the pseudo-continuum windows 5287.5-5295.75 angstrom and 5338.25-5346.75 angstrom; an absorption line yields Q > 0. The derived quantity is 0.89 angstrom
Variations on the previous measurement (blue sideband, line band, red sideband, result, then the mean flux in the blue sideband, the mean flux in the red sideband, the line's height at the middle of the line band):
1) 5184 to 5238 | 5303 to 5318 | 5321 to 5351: -1.30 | 10.7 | 11.3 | 11.2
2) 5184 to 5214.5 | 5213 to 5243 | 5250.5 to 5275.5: -4.58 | 9.88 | 10.6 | 10.2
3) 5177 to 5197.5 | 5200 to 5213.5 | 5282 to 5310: -1.28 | 8.63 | 11.7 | 9.18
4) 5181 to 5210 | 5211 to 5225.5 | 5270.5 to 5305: -2.85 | 9.39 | 11.5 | 9.9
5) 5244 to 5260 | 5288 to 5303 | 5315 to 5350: -0.02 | 11.4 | 11.5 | 11.5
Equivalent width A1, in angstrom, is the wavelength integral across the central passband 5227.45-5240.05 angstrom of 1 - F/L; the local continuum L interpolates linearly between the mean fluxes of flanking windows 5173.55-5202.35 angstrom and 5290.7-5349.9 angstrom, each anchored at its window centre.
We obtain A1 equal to -2.4 angstrom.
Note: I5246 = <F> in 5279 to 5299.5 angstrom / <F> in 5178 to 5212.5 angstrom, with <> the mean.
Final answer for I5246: 1.3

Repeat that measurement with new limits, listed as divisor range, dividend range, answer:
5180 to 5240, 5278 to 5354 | 1.12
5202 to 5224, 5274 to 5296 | 1.08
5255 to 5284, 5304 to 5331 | 1.08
